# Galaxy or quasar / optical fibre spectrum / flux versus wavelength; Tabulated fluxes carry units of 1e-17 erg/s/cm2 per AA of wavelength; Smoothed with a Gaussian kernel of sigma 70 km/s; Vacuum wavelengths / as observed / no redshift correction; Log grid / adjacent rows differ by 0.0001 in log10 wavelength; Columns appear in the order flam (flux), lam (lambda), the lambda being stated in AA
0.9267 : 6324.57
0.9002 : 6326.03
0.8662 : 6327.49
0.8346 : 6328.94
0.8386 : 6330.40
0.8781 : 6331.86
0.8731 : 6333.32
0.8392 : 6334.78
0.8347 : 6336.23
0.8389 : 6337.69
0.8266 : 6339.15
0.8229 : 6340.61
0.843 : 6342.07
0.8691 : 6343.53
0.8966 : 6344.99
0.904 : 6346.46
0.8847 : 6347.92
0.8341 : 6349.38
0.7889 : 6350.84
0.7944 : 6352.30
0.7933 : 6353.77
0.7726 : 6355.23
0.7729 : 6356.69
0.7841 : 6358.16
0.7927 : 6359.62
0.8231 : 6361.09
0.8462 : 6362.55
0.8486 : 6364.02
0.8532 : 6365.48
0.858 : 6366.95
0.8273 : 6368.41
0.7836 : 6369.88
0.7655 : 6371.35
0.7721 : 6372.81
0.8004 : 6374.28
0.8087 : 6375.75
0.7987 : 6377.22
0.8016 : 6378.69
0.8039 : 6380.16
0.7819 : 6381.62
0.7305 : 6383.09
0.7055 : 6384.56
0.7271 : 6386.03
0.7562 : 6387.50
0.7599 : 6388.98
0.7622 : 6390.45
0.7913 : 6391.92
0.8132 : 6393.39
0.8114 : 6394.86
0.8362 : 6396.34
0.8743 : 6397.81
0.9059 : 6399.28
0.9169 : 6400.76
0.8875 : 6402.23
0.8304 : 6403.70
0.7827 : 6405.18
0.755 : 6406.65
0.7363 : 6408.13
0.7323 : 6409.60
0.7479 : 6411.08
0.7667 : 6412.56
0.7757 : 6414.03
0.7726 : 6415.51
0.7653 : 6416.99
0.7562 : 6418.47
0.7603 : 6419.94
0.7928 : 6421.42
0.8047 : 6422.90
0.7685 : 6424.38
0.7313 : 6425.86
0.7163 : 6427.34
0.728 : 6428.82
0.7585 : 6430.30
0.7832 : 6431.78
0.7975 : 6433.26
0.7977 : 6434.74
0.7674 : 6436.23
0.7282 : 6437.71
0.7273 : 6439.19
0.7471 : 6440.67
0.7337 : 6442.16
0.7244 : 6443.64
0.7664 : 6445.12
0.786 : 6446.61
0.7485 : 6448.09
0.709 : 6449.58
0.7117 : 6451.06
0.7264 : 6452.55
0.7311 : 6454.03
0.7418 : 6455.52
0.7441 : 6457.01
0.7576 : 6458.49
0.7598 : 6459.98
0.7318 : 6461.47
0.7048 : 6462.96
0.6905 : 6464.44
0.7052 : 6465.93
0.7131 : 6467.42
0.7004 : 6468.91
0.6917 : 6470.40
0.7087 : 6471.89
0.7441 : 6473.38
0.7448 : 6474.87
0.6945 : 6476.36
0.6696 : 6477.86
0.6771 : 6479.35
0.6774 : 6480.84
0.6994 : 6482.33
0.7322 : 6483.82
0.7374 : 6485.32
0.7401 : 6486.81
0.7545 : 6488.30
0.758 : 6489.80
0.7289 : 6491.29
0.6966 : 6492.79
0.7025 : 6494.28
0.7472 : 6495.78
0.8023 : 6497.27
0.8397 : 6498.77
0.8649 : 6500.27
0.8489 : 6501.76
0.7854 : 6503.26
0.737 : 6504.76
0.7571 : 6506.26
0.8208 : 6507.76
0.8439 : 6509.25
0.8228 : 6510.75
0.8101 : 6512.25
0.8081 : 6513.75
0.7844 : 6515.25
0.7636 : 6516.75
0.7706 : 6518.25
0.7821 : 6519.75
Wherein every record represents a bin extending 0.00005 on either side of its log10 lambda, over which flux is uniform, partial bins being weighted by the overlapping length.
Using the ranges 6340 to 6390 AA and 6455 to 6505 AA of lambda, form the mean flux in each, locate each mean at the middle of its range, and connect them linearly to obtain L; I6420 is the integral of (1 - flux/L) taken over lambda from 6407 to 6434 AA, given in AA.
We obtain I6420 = 0.40 AA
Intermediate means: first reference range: 0.806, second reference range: 0.736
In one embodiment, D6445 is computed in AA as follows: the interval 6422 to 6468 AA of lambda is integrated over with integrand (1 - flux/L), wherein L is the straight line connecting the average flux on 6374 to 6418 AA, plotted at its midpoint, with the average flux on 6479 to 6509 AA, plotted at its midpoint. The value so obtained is 1.8 AA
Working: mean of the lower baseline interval 0.791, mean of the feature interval 0.744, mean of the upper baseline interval 0.758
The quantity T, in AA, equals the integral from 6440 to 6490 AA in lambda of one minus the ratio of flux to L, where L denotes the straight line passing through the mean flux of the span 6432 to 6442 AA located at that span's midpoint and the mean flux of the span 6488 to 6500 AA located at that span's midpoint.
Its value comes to 2.2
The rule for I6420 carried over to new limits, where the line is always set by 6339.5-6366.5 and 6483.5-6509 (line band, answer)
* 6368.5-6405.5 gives 0.6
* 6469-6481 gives 1.2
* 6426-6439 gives 0.6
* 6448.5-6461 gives 0.8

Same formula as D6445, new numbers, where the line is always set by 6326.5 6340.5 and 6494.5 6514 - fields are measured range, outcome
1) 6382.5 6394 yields 1.1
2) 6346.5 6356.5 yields 0.3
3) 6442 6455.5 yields 1.3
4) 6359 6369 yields 0.0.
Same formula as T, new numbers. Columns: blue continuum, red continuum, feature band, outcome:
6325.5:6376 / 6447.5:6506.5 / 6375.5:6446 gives 0.7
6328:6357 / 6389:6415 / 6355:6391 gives 1.4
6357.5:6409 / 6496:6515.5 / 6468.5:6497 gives 3.2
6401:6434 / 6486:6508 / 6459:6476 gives 1.2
